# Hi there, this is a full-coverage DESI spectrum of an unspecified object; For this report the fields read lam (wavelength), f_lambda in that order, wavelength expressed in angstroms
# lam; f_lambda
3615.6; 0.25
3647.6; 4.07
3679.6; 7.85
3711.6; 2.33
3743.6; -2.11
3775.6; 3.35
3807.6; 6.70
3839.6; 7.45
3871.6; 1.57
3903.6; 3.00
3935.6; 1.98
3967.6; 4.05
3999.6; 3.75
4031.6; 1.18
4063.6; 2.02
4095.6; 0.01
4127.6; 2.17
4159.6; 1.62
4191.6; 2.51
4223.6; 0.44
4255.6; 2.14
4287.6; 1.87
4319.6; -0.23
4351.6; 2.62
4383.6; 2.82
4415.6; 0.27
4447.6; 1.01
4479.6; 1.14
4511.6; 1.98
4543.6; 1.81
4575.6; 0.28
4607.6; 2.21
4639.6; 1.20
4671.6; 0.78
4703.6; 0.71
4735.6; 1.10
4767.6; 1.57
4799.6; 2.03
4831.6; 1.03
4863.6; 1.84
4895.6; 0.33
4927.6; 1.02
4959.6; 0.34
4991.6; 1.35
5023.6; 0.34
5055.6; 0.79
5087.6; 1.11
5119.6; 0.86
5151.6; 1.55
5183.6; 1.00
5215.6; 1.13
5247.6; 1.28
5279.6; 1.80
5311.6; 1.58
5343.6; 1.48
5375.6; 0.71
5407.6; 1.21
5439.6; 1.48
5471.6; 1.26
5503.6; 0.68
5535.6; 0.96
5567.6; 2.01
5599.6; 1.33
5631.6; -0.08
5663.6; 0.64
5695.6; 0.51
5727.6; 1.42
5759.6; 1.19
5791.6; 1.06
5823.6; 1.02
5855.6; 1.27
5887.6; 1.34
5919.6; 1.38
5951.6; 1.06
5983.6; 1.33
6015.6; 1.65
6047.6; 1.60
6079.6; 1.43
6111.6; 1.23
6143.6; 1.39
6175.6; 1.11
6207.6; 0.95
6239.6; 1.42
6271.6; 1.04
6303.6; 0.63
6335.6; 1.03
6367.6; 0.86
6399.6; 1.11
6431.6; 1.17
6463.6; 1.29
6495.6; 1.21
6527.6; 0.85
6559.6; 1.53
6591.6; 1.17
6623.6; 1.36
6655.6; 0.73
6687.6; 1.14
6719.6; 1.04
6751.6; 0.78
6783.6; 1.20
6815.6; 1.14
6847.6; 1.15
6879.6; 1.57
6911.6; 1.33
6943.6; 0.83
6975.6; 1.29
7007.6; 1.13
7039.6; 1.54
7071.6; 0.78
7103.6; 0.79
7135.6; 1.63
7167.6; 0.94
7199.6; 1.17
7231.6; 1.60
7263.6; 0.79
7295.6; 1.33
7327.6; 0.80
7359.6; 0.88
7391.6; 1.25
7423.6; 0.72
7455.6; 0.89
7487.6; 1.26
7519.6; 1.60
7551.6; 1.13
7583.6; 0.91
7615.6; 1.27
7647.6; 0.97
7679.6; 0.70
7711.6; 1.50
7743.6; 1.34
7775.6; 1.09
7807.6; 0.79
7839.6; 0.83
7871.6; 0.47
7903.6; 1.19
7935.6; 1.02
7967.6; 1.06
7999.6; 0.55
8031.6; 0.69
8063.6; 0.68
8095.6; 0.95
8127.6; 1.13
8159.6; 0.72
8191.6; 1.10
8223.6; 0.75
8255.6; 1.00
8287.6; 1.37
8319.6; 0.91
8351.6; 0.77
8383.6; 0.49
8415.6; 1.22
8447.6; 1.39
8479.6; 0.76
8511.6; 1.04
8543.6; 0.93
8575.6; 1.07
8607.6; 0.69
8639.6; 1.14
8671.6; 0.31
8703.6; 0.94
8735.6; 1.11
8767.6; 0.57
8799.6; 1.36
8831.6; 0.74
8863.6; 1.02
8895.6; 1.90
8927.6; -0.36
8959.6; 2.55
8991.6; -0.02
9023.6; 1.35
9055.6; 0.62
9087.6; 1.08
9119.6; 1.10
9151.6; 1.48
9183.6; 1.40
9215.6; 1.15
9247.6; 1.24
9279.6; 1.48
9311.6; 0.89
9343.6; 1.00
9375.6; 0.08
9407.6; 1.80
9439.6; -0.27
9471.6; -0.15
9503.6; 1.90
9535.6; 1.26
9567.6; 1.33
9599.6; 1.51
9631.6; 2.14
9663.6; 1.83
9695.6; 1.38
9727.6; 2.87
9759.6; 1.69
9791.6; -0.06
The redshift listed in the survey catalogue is 1.404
